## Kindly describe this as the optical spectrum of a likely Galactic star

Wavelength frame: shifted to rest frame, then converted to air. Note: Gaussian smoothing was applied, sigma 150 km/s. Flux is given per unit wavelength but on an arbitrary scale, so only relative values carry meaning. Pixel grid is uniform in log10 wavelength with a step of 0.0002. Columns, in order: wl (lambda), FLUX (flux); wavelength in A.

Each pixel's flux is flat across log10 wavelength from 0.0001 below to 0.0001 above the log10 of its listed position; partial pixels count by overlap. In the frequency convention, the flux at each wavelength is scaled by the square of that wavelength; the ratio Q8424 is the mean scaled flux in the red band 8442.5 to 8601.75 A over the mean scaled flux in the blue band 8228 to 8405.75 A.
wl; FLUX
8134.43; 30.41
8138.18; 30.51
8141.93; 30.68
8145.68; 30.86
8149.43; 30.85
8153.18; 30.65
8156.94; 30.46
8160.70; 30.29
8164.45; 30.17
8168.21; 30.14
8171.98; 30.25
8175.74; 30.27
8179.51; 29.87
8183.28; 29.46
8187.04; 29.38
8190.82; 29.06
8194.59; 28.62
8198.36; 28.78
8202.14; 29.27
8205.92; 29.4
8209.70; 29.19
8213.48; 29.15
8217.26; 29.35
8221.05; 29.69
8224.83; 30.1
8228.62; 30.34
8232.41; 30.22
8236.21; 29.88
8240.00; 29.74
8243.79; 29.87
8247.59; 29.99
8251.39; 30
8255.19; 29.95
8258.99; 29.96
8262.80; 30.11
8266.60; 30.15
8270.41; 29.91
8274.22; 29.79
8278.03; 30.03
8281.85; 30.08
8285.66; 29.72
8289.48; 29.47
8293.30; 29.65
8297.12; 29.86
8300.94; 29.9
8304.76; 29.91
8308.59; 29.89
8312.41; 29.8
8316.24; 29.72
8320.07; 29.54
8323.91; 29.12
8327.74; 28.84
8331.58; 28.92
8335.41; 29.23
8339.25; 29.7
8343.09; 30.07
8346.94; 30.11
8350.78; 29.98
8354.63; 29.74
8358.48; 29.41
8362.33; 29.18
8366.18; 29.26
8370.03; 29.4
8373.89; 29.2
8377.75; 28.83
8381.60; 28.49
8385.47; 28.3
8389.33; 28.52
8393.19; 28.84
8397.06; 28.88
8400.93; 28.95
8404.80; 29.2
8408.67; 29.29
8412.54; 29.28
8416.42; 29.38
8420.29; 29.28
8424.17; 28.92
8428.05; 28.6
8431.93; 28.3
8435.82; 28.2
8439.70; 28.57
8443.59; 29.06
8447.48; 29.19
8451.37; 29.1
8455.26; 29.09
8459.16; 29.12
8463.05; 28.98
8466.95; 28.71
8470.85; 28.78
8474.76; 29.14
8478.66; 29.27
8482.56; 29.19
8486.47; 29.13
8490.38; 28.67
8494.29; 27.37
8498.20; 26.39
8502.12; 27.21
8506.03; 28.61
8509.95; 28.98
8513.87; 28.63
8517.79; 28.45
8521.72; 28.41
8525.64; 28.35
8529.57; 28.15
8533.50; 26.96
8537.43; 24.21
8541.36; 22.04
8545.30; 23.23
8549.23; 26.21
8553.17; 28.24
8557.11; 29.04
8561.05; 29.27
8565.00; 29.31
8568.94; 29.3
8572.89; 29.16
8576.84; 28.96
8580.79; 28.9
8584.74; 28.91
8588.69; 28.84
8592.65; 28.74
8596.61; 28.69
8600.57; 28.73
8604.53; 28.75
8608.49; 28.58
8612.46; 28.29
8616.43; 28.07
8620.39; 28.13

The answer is 1.00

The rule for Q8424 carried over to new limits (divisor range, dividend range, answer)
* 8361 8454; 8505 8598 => 1.00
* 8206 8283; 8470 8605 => 1.01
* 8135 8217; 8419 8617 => 1.03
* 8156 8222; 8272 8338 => 1.03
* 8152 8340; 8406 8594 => 1.01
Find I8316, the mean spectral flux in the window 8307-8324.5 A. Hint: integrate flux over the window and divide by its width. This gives 29.6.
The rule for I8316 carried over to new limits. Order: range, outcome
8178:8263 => 29.6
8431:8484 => 28.9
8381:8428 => 28.9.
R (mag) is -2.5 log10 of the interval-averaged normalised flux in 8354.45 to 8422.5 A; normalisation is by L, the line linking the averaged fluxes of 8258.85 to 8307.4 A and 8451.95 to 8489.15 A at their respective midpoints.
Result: 0.01 mag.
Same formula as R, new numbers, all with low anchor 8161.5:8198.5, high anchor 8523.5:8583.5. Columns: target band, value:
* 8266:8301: -0.03 mag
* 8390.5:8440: -0.02 mag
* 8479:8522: -0.02 mag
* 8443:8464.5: -0.04 mag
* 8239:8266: -0.03 mag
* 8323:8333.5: -0.01 mag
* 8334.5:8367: -0.04 mag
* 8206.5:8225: 0.00 mag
